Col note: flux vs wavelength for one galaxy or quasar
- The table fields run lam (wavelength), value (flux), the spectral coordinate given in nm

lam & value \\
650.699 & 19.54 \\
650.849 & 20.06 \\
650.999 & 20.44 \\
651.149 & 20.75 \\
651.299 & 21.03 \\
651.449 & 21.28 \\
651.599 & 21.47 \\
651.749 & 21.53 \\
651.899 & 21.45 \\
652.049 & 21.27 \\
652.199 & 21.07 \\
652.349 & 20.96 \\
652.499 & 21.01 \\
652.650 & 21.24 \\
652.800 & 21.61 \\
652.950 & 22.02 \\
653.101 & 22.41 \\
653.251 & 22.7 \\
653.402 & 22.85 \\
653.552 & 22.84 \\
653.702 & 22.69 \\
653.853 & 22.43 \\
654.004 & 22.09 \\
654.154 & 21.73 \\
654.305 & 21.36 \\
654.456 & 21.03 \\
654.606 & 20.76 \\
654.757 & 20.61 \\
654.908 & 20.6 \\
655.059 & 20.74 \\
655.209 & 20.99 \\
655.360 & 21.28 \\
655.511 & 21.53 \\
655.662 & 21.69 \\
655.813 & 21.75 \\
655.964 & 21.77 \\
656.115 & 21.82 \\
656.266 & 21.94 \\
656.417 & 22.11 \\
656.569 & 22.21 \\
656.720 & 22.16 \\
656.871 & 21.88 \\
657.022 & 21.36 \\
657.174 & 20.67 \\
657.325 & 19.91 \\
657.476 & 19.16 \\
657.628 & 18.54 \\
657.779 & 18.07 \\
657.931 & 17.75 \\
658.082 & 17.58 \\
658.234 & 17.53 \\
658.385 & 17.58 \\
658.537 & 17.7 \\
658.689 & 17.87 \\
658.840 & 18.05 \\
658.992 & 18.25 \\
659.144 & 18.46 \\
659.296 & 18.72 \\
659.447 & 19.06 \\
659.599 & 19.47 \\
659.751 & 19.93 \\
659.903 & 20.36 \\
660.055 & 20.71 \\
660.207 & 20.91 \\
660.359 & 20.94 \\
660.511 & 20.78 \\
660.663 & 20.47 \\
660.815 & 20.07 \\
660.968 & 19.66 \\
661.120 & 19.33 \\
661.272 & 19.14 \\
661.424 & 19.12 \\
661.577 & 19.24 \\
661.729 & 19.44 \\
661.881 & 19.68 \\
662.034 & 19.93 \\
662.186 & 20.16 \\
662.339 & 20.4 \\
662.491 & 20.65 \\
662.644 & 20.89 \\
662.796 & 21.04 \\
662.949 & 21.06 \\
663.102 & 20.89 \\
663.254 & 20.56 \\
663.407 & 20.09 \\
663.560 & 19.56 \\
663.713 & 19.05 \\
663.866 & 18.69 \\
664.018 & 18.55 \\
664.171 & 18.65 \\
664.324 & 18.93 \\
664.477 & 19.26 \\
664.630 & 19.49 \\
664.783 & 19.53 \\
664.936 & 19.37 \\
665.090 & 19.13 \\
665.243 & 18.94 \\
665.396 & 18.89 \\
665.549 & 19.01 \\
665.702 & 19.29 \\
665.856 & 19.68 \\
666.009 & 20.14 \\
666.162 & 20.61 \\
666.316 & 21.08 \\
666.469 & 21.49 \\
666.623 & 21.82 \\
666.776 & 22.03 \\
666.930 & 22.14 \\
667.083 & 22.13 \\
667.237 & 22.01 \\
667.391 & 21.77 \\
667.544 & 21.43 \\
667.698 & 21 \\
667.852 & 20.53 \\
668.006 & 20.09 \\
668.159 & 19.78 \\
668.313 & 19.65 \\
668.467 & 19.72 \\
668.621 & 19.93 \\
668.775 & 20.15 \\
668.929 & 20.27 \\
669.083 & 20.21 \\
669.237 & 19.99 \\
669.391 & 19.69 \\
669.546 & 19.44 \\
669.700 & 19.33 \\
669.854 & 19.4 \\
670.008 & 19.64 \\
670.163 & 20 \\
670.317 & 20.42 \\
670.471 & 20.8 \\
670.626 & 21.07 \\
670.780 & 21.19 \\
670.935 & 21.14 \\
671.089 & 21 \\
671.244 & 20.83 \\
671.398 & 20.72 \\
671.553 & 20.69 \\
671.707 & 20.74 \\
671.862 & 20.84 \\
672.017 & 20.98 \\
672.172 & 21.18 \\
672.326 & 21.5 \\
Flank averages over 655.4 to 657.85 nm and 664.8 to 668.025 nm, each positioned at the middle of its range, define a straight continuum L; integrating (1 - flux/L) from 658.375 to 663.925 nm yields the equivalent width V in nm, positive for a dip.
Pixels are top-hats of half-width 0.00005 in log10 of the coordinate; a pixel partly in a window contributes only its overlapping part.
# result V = 0.30 nm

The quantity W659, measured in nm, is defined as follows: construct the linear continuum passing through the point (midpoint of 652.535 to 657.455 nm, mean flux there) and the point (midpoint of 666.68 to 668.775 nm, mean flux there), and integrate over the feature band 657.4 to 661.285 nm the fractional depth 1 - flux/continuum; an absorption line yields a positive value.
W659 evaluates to 0.42 nm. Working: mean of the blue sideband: 21.6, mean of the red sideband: 20.9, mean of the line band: 19.1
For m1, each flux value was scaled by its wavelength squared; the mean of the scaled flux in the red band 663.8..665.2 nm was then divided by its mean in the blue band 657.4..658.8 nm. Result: 1.08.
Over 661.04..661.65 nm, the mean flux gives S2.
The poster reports 19.2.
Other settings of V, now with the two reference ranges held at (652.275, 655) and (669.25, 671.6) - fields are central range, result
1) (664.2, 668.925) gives 0.08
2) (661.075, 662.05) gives 0.08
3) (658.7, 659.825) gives 0.13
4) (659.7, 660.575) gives 0.02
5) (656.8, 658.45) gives 0.18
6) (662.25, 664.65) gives 0.12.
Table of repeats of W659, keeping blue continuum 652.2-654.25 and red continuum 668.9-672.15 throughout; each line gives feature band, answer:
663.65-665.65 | 0.18 nm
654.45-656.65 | 0.04 nm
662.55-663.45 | 0.01 nm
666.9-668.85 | -0.01 nm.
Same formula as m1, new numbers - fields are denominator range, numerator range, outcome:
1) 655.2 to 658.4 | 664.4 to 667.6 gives 1.03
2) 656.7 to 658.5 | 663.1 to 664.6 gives 1.03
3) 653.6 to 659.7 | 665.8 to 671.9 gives 1.06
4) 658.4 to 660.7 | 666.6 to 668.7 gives 1.11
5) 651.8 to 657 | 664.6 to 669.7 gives 0.97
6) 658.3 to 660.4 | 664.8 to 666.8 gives 1.07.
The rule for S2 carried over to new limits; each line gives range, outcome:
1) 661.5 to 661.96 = 19.4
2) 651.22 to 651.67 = 21.3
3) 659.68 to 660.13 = 20.3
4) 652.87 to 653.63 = 22.6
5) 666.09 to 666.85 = 21.4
